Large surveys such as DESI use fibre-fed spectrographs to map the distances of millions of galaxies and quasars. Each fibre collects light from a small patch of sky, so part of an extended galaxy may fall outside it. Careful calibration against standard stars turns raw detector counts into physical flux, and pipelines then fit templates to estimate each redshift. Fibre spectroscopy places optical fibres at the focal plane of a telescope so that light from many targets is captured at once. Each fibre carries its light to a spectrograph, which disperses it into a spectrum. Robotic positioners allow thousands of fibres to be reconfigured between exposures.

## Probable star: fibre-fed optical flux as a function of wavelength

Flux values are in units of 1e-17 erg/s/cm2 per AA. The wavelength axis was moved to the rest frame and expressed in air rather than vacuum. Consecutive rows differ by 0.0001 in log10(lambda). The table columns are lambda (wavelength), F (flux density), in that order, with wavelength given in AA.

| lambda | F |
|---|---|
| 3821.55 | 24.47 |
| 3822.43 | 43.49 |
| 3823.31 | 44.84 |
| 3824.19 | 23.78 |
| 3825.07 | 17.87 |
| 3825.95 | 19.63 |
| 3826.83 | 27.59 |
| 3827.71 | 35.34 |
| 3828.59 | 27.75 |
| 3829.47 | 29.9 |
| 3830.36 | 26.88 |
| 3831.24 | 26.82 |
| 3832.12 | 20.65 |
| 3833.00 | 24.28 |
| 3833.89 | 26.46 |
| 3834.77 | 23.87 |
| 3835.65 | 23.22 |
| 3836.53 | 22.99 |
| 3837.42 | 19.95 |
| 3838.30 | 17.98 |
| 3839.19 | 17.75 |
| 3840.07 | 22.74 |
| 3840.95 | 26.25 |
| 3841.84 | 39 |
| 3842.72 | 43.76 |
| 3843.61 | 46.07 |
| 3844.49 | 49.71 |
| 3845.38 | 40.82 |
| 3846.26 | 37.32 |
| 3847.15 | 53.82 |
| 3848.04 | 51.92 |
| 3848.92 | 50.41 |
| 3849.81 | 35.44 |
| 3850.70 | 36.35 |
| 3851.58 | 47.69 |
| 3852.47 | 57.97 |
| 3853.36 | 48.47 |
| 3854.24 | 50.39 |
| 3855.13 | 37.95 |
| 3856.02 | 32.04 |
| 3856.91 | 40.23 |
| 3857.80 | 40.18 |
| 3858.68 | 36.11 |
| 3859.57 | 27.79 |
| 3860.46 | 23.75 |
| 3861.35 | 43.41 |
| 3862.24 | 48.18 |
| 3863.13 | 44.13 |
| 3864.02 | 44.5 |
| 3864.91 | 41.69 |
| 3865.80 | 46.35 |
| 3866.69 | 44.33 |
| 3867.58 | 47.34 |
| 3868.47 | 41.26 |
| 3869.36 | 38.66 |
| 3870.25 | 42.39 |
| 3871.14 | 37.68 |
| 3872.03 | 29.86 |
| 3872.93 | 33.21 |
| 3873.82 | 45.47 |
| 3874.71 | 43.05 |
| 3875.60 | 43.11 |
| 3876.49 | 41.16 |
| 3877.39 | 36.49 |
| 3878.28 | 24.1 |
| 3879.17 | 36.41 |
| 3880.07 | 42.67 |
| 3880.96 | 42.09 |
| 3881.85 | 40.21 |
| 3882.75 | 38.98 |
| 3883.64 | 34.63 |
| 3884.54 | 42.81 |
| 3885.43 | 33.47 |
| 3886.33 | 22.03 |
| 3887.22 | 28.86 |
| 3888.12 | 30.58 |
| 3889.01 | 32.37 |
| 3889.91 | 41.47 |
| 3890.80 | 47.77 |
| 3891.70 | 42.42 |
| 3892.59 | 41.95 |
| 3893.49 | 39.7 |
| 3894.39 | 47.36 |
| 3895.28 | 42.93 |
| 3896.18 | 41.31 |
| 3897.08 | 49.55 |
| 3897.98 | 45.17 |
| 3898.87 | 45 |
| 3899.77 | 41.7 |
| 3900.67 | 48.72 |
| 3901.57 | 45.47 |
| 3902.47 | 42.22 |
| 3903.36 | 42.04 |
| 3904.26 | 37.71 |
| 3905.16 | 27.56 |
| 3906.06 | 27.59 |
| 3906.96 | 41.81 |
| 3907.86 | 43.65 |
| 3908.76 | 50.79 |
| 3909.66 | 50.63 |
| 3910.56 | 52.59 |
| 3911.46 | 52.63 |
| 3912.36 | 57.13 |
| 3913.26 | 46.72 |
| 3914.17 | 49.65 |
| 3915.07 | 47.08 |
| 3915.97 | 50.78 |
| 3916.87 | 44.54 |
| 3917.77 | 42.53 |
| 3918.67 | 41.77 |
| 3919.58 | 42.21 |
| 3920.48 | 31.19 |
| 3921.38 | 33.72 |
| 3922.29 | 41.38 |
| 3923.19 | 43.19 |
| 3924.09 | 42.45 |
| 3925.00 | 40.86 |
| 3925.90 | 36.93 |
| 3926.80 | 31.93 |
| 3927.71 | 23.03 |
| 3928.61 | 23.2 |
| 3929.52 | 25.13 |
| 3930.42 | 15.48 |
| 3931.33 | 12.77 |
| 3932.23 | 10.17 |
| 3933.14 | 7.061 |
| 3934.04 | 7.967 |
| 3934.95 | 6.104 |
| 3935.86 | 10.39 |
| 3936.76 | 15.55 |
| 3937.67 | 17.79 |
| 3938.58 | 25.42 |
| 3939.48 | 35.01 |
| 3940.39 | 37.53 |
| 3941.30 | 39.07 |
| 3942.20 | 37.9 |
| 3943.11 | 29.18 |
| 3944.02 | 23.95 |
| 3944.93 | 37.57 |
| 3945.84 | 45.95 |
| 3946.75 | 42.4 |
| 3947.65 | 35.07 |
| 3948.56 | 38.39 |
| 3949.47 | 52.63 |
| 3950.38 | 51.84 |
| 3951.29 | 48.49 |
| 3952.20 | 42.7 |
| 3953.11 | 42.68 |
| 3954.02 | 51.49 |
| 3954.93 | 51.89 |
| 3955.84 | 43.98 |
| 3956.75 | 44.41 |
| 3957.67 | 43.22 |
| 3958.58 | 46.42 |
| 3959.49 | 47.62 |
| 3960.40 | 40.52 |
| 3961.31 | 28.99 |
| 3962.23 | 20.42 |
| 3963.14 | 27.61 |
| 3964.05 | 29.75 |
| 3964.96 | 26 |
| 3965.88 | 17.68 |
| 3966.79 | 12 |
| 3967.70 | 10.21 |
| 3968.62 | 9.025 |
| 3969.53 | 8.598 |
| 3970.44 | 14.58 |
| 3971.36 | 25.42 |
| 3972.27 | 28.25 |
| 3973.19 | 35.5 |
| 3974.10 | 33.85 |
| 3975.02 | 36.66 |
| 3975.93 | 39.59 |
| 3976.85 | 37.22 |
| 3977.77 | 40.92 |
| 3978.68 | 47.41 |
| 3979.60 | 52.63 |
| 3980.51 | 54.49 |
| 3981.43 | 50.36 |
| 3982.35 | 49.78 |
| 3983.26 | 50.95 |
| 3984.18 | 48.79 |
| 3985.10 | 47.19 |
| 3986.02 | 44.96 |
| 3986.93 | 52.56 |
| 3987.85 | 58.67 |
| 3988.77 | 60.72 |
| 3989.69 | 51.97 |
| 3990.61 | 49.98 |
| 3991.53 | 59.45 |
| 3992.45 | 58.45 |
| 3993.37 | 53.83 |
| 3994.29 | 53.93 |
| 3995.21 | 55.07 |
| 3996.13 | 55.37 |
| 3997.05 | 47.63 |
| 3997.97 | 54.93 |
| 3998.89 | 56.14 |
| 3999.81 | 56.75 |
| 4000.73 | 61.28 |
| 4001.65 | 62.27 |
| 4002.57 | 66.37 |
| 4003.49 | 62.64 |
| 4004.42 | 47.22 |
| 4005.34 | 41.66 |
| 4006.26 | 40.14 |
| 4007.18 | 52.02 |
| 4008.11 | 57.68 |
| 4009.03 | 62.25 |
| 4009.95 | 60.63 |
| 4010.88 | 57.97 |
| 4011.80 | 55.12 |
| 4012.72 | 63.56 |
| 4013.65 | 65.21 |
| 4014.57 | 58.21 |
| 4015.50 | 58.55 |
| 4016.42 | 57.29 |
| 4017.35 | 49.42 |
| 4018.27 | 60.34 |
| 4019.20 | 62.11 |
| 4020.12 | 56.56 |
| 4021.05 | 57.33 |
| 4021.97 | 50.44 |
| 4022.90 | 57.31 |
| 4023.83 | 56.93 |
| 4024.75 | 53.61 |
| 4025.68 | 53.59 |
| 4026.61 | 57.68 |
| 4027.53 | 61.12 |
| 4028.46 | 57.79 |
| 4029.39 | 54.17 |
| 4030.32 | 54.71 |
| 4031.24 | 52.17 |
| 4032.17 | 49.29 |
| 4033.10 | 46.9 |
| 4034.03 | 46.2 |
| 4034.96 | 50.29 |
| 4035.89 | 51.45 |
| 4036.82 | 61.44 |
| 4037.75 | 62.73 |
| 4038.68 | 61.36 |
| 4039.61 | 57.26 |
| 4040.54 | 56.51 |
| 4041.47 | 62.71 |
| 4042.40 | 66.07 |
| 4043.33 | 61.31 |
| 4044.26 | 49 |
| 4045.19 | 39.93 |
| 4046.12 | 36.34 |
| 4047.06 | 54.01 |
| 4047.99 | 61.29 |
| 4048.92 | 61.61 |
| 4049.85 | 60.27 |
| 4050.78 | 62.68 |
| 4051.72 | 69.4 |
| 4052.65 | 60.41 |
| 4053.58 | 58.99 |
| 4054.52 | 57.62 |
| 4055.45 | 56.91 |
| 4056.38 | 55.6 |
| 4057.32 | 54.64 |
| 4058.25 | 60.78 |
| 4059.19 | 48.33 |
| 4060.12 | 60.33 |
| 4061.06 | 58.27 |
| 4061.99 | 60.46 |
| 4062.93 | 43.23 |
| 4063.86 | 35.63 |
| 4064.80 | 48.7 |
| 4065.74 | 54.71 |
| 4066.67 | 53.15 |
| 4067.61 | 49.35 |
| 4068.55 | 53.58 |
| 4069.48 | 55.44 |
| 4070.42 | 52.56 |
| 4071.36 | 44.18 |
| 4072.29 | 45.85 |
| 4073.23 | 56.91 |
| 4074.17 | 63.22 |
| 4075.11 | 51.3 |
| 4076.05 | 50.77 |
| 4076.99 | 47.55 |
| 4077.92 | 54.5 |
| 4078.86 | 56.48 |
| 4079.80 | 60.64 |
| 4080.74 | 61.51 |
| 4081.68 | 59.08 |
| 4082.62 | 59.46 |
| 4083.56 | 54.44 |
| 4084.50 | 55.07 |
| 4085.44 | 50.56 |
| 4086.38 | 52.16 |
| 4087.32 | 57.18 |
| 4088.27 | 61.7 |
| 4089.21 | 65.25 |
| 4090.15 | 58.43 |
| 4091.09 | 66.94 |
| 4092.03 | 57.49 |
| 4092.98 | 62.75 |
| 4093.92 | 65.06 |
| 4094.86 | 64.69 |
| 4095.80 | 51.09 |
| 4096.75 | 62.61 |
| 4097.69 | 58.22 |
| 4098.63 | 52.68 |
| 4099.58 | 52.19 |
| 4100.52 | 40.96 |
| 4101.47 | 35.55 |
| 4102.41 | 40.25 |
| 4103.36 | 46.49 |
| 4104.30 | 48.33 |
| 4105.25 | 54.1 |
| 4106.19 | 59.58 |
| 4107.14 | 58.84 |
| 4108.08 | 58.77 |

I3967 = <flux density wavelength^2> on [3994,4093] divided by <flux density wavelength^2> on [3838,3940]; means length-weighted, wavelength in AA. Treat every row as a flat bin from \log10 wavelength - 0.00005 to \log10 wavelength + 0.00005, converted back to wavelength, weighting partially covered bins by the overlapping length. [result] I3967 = 1.60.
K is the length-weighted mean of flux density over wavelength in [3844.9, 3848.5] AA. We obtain 46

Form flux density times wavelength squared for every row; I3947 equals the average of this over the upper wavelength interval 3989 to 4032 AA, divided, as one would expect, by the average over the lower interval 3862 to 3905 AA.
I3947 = 1.5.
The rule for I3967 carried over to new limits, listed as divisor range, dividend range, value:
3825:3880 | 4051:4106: 1.69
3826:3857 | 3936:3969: 1.06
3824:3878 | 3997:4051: 1.69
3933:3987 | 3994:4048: 1.65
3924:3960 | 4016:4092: 1.78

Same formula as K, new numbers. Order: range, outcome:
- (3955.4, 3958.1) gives 43.7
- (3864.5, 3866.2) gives 44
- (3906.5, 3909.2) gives 45.3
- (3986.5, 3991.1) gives 54.7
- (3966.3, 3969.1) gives 10.5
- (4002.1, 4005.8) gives 54.5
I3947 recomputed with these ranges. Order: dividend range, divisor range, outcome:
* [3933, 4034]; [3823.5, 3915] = 1.24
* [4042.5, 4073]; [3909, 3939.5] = 1.76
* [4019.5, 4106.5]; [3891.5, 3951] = 1.61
